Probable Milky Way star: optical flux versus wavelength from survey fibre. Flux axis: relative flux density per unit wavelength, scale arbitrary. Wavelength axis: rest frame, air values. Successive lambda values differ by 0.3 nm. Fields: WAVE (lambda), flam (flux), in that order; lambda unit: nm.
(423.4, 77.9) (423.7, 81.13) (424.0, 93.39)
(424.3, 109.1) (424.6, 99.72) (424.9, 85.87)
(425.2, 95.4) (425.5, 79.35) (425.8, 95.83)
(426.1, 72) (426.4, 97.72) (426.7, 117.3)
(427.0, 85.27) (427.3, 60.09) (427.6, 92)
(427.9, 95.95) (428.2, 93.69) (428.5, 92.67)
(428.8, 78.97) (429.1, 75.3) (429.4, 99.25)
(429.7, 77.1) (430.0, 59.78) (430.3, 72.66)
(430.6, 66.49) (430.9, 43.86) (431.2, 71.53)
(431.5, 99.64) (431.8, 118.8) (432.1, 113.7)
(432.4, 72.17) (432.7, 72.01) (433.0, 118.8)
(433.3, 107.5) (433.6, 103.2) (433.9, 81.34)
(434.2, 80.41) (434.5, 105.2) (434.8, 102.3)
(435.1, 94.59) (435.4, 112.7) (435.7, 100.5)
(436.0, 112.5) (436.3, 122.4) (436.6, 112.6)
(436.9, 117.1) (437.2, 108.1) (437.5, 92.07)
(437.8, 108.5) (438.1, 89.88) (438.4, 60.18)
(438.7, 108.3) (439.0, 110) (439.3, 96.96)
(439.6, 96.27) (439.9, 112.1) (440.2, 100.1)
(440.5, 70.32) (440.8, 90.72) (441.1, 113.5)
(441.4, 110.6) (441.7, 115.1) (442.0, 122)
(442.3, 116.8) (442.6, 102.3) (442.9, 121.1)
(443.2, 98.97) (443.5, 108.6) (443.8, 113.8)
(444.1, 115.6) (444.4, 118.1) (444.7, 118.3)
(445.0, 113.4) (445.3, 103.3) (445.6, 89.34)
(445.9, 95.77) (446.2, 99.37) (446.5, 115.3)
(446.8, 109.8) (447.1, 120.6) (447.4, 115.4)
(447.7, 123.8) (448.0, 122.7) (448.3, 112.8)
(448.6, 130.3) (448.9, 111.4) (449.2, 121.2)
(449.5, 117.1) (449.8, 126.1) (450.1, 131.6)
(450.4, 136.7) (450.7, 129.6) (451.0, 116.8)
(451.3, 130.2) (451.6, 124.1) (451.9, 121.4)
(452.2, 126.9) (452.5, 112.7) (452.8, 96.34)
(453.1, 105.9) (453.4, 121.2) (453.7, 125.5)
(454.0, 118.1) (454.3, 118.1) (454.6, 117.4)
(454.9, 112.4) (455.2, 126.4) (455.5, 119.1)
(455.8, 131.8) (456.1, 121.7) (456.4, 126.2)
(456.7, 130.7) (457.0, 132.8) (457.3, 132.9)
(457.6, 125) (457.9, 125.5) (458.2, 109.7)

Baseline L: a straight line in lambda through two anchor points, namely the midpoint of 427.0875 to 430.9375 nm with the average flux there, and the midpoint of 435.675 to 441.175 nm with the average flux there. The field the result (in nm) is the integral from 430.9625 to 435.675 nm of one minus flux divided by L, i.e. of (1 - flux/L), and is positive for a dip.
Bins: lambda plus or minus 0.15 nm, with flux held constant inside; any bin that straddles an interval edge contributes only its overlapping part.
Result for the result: -0.38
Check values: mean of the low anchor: 78.6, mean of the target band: 96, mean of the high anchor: 101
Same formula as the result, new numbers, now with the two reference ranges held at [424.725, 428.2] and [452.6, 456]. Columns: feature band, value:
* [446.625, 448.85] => -0.16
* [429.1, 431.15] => 0.49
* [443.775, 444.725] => -0.08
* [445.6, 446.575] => 0.08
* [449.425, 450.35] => -0.11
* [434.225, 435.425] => -0.03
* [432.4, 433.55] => -0.01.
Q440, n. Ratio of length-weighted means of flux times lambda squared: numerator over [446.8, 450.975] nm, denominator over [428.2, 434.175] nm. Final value 1.5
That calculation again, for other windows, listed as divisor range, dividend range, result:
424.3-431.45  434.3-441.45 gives 1.27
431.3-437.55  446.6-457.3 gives 1.29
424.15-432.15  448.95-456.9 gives 1.57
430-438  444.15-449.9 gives 1.26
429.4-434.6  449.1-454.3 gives 1.53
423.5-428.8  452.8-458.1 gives 1.54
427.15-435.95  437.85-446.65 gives 1.24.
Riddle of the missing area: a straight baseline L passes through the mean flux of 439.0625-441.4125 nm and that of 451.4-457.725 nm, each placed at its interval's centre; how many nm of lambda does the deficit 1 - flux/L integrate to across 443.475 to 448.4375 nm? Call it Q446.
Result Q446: -0.183 nm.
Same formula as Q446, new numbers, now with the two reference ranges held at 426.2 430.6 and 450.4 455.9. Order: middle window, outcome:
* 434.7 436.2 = -0.16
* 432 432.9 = 0.04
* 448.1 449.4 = -0.06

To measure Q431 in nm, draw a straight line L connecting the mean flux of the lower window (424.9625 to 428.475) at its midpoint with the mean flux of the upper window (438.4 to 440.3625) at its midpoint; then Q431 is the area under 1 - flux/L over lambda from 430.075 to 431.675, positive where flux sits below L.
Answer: 0.38 nm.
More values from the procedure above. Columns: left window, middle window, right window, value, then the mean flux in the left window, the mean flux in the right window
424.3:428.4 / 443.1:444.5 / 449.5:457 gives 0.00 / 90.7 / 122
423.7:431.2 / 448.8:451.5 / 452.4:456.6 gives -0.28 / 84.6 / 118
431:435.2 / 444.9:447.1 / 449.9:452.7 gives 0.22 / 95.2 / 125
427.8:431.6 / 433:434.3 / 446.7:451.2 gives -0.14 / 78.5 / 122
